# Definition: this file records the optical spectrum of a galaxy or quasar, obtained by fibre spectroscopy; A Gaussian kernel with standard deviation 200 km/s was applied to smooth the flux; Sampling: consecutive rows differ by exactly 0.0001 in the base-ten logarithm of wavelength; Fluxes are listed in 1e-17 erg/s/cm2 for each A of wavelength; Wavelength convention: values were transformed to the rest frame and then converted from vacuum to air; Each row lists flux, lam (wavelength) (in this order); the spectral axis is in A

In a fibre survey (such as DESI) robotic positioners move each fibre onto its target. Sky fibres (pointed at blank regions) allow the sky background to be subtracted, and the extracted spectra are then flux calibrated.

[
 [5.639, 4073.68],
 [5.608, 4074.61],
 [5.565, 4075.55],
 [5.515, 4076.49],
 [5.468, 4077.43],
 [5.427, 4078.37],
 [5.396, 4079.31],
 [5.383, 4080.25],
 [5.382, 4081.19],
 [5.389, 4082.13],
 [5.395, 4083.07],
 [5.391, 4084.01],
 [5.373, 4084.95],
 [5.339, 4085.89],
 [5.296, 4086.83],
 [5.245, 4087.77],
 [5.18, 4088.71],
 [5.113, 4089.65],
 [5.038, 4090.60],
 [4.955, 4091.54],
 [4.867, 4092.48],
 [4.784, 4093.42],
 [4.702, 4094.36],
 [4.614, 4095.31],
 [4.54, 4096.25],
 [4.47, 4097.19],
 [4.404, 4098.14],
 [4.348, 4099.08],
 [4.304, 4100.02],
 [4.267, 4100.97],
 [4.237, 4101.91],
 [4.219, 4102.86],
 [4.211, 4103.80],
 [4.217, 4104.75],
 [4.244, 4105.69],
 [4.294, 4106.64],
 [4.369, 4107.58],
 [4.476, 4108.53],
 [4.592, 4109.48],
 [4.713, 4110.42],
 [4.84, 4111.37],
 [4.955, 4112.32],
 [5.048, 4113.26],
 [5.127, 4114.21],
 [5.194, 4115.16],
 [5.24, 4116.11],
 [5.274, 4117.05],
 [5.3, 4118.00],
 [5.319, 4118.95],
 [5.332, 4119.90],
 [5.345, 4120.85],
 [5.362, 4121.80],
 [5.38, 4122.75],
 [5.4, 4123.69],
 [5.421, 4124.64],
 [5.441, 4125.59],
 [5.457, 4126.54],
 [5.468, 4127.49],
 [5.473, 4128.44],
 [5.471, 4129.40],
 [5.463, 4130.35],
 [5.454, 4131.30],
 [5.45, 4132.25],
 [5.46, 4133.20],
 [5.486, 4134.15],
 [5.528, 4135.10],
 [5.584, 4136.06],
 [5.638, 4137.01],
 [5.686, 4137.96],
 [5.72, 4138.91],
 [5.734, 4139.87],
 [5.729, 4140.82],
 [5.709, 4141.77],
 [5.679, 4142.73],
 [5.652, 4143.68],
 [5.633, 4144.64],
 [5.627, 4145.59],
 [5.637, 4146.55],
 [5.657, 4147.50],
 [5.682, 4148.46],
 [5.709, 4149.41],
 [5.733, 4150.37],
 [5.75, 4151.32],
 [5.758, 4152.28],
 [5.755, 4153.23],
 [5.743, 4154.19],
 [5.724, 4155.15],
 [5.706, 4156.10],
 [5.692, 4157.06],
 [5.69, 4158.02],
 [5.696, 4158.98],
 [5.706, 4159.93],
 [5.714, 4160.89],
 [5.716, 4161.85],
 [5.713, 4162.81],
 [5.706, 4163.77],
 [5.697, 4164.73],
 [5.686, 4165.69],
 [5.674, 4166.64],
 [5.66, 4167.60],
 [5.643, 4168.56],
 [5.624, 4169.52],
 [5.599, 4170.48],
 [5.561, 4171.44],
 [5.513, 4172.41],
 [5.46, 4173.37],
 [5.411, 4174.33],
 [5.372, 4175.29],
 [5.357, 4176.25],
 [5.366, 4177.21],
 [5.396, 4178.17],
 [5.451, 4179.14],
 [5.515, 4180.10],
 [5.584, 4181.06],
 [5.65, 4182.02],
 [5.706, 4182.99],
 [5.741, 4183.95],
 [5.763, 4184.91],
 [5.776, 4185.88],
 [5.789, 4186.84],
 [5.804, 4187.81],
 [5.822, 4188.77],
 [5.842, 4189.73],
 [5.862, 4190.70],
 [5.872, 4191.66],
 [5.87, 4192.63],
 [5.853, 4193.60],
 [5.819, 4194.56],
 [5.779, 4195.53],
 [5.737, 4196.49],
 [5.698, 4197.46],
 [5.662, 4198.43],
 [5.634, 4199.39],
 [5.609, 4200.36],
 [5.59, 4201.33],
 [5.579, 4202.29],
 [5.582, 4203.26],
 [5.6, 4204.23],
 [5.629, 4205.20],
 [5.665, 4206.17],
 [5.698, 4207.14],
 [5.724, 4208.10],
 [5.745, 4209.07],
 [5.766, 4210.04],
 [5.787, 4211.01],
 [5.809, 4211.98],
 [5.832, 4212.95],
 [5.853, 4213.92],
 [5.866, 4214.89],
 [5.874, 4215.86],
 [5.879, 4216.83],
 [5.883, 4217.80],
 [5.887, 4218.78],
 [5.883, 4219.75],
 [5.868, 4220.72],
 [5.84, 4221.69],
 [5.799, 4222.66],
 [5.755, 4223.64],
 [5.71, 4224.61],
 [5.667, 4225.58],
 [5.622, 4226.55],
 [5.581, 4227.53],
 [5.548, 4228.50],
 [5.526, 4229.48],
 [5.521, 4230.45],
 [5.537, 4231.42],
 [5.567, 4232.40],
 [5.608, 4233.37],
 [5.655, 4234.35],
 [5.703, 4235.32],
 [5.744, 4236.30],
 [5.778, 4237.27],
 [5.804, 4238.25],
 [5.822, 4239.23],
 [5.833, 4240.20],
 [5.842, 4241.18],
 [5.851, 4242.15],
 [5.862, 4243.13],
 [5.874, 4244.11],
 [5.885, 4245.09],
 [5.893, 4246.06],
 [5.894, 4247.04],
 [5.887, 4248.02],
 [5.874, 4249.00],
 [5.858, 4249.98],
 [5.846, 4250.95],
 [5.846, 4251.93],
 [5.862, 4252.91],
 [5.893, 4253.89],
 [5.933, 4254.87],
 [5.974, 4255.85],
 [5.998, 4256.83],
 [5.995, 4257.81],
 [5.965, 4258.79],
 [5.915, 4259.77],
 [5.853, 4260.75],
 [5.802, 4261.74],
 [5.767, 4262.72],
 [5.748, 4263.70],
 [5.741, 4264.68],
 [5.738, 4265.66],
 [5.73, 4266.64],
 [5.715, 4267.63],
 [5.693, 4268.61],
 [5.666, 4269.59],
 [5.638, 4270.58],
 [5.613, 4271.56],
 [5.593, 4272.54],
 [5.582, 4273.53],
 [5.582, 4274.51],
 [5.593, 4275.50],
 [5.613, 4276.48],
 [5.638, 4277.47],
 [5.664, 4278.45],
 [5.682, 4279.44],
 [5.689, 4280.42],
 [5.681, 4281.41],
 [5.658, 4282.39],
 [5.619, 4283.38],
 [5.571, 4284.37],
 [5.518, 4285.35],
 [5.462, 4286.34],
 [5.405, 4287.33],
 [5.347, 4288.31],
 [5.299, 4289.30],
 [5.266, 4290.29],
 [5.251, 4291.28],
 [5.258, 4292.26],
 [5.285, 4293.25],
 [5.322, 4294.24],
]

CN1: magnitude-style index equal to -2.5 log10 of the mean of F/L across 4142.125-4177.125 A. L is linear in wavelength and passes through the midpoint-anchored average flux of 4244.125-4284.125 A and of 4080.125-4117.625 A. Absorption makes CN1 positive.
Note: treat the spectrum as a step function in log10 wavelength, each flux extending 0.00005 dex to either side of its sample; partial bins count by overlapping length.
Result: -0.096 mag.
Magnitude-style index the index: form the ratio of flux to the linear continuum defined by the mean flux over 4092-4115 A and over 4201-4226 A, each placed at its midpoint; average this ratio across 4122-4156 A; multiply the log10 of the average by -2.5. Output -0.14 mag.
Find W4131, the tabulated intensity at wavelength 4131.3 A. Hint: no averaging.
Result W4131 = 5.454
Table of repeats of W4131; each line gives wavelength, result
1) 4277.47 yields 5.638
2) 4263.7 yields 5.748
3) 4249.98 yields 5.858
